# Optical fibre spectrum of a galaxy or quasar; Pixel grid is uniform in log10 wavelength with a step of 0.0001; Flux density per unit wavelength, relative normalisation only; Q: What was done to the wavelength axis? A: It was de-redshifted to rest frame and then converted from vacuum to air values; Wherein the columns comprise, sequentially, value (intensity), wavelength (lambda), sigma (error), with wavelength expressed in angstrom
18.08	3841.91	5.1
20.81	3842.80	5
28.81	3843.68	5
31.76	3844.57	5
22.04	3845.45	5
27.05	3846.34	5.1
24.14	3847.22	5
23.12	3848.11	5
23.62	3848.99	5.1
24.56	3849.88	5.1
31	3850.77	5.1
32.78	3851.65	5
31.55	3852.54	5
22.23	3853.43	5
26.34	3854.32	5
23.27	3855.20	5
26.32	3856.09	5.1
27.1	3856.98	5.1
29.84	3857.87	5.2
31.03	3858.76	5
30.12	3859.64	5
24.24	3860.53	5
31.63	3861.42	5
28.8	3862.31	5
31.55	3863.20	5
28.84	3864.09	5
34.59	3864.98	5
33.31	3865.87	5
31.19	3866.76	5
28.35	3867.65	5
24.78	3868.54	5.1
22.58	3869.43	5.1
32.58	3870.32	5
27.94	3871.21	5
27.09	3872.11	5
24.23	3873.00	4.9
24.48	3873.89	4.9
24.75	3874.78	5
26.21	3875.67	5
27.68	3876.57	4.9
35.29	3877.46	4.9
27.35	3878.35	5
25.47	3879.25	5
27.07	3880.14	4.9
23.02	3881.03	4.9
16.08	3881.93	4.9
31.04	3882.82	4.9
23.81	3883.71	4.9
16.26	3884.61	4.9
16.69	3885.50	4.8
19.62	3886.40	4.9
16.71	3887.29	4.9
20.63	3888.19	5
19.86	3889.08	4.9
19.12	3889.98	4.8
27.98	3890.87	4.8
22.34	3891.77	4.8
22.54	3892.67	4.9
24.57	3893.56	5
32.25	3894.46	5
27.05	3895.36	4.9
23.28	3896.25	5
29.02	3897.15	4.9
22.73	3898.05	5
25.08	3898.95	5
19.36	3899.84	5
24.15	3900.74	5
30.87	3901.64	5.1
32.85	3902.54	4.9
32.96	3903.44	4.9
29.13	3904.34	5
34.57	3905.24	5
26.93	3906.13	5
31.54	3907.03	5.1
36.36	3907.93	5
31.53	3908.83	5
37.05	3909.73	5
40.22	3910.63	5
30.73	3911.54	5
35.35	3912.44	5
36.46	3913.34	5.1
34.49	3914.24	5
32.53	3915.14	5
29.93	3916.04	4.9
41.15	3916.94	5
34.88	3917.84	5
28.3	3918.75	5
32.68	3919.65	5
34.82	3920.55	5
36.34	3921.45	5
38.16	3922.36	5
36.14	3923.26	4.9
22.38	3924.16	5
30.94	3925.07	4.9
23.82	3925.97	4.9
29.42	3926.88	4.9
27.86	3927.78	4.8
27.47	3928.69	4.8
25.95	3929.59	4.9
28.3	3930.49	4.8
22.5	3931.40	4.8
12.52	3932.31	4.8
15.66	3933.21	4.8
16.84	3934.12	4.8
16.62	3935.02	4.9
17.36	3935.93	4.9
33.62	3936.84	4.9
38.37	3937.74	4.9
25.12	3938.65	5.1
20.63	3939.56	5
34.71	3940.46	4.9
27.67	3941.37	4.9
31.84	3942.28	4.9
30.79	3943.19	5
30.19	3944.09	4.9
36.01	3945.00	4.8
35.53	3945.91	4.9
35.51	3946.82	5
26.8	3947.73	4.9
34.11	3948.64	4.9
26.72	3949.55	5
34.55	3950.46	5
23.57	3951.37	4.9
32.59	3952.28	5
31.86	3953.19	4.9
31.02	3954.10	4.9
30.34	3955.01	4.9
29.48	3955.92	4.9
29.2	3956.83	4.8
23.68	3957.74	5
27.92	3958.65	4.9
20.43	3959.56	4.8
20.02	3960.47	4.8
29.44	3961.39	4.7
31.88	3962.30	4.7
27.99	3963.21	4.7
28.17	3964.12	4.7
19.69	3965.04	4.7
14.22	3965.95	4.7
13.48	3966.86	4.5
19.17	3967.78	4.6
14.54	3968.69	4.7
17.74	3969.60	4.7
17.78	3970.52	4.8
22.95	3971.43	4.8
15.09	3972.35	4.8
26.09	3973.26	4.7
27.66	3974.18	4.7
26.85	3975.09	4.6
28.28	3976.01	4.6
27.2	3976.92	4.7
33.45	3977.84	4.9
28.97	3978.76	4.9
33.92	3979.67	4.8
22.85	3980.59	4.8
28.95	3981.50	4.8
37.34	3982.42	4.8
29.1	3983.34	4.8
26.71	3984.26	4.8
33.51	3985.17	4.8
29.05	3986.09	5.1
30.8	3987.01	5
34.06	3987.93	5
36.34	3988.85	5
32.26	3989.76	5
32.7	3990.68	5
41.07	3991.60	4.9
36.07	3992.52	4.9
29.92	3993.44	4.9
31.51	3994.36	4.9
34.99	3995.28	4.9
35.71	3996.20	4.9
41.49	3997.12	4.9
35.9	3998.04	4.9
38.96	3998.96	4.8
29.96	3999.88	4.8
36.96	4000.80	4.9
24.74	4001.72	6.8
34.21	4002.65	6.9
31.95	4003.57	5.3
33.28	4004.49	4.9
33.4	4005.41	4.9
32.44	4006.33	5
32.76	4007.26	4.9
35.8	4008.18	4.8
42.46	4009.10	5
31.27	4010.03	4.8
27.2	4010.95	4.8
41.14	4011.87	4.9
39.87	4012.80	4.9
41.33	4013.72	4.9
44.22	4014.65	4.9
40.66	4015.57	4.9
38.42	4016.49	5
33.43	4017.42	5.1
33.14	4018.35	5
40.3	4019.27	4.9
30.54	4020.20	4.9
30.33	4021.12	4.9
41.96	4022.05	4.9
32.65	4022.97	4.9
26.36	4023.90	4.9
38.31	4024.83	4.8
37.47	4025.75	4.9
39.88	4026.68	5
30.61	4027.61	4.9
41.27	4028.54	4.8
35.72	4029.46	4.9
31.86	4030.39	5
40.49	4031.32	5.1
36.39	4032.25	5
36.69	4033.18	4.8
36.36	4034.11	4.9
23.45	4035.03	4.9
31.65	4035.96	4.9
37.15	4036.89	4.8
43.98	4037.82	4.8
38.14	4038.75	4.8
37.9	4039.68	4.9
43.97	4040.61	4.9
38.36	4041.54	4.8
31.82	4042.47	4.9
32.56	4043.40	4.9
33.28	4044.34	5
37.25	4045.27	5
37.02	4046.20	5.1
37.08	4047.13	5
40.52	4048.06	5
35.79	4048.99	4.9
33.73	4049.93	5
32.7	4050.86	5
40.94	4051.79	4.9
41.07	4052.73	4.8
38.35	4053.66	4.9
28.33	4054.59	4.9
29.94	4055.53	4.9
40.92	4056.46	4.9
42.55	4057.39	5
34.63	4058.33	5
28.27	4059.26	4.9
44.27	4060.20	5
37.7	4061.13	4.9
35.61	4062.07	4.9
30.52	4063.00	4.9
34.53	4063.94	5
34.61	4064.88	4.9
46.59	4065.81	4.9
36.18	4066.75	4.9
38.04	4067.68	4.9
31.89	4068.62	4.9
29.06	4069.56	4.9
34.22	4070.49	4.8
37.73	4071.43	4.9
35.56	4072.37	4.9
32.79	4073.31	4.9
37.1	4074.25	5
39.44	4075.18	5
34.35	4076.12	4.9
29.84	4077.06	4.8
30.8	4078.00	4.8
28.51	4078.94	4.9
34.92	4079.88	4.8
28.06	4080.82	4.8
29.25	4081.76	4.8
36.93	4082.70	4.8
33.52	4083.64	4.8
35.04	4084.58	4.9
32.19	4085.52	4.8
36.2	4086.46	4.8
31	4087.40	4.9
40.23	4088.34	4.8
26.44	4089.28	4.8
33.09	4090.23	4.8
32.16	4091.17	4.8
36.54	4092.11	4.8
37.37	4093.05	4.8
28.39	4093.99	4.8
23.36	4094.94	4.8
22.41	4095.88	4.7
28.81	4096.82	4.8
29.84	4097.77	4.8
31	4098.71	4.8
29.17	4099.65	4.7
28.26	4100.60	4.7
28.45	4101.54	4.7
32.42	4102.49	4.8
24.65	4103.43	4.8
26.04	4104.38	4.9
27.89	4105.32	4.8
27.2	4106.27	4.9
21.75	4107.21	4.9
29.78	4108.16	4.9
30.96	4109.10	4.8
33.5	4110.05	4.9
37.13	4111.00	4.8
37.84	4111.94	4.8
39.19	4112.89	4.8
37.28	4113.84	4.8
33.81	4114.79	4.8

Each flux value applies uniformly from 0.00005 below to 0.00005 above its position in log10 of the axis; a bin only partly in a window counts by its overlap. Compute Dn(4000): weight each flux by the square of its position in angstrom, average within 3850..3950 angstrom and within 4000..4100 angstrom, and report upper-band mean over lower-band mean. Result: 1.33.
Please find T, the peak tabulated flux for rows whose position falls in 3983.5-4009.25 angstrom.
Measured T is 42.46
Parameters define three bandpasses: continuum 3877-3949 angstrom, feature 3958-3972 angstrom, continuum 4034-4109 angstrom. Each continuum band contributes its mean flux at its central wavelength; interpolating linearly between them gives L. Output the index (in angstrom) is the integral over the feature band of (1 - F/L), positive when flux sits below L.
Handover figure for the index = 3.8 angstrom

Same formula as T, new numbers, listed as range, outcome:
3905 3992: 41.15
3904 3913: 40.22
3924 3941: 38.37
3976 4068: 46.59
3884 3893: 27.98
